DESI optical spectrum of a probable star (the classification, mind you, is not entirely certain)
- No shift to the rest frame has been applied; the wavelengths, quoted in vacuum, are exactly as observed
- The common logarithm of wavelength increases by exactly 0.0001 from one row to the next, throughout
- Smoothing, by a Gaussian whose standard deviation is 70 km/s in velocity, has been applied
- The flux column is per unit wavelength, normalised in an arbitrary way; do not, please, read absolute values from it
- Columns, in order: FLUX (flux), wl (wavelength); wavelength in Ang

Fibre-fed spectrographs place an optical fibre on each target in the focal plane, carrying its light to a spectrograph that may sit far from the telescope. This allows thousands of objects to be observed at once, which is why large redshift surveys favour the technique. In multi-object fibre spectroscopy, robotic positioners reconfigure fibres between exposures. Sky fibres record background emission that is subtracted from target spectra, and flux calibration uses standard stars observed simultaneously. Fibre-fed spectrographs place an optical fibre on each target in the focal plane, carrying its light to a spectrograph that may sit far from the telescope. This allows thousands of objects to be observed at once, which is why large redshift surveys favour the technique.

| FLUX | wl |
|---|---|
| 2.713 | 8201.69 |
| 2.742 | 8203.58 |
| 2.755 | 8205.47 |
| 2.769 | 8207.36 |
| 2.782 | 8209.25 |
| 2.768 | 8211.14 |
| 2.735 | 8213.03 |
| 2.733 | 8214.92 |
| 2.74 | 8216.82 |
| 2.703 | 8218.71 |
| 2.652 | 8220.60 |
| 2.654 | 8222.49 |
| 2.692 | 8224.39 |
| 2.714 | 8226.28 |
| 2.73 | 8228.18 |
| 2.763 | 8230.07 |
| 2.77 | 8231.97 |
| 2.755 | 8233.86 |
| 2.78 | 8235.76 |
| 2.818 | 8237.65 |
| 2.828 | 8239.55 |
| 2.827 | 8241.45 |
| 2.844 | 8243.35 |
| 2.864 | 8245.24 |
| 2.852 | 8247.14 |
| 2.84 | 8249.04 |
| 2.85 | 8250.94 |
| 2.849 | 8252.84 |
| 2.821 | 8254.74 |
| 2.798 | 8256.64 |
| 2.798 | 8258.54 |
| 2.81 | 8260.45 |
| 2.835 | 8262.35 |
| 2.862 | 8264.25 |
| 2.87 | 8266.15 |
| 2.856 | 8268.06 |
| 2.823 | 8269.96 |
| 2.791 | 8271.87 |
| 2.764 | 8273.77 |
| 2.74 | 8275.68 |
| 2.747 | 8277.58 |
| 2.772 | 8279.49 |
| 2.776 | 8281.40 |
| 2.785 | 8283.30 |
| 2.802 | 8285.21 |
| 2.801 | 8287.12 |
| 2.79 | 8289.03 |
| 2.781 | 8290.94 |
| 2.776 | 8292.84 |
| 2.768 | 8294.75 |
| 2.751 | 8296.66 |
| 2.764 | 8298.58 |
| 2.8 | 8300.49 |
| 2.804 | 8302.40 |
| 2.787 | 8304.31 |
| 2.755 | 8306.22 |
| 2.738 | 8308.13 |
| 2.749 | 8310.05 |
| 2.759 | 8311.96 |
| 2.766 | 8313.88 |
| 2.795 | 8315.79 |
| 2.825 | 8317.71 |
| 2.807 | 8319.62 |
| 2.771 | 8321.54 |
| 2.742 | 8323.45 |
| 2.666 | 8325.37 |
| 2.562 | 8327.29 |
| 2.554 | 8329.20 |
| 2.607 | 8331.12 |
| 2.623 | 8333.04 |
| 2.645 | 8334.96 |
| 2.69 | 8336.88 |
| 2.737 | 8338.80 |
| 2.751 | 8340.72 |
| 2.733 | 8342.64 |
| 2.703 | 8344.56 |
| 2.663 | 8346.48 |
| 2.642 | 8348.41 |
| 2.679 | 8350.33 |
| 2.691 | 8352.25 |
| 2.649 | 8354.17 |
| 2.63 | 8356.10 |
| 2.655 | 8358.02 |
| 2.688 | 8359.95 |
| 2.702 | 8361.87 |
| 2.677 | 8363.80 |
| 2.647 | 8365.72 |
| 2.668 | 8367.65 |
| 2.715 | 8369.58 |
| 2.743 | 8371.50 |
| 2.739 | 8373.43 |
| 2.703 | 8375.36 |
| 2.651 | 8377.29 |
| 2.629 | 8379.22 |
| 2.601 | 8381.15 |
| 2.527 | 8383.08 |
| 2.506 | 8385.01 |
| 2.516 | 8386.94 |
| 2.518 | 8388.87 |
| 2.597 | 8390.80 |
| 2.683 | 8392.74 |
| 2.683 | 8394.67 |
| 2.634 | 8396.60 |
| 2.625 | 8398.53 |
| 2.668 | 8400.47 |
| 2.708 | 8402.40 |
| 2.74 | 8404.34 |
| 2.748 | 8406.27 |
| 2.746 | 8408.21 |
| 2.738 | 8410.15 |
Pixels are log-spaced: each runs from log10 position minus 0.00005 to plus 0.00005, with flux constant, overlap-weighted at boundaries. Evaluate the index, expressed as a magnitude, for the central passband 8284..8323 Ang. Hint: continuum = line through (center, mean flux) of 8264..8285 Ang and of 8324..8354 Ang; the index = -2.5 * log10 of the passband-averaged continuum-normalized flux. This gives -0.02 mag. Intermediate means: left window 2.8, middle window 2.78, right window 2.66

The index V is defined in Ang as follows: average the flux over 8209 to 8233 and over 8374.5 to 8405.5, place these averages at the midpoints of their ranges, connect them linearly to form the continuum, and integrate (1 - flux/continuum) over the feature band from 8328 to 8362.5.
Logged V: -0.2 Ang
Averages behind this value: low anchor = 2.72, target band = 2.67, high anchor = 2.63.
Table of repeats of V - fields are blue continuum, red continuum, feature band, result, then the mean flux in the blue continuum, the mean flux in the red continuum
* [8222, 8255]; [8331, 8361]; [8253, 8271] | -0.4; 2.79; 2.68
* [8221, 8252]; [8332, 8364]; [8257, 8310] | -1.0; 2.78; 2.68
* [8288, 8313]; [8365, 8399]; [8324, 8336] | 0.5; 2.77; 2.63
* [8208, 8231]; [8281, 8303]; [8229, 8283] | -1.1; 2.72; 2.78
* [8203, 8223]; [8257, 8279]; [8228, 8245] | -0.2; 2.73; 2.81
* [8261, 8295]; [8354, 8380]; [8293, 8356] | 0.4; 2.8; 2.68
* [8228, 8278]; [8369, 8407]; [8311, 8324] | -0.2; 2.81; 2.65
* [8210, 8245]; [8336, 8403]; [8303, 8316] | -0.3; 2.75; 2.66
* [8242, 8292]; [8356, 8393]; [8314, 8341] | 0.2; 2.81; 2.64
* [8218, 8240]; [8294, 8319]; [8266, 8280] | -0.2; 2.74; 2.77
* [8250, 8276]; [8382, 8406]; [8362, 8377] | -0.2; 2.82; 2.62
